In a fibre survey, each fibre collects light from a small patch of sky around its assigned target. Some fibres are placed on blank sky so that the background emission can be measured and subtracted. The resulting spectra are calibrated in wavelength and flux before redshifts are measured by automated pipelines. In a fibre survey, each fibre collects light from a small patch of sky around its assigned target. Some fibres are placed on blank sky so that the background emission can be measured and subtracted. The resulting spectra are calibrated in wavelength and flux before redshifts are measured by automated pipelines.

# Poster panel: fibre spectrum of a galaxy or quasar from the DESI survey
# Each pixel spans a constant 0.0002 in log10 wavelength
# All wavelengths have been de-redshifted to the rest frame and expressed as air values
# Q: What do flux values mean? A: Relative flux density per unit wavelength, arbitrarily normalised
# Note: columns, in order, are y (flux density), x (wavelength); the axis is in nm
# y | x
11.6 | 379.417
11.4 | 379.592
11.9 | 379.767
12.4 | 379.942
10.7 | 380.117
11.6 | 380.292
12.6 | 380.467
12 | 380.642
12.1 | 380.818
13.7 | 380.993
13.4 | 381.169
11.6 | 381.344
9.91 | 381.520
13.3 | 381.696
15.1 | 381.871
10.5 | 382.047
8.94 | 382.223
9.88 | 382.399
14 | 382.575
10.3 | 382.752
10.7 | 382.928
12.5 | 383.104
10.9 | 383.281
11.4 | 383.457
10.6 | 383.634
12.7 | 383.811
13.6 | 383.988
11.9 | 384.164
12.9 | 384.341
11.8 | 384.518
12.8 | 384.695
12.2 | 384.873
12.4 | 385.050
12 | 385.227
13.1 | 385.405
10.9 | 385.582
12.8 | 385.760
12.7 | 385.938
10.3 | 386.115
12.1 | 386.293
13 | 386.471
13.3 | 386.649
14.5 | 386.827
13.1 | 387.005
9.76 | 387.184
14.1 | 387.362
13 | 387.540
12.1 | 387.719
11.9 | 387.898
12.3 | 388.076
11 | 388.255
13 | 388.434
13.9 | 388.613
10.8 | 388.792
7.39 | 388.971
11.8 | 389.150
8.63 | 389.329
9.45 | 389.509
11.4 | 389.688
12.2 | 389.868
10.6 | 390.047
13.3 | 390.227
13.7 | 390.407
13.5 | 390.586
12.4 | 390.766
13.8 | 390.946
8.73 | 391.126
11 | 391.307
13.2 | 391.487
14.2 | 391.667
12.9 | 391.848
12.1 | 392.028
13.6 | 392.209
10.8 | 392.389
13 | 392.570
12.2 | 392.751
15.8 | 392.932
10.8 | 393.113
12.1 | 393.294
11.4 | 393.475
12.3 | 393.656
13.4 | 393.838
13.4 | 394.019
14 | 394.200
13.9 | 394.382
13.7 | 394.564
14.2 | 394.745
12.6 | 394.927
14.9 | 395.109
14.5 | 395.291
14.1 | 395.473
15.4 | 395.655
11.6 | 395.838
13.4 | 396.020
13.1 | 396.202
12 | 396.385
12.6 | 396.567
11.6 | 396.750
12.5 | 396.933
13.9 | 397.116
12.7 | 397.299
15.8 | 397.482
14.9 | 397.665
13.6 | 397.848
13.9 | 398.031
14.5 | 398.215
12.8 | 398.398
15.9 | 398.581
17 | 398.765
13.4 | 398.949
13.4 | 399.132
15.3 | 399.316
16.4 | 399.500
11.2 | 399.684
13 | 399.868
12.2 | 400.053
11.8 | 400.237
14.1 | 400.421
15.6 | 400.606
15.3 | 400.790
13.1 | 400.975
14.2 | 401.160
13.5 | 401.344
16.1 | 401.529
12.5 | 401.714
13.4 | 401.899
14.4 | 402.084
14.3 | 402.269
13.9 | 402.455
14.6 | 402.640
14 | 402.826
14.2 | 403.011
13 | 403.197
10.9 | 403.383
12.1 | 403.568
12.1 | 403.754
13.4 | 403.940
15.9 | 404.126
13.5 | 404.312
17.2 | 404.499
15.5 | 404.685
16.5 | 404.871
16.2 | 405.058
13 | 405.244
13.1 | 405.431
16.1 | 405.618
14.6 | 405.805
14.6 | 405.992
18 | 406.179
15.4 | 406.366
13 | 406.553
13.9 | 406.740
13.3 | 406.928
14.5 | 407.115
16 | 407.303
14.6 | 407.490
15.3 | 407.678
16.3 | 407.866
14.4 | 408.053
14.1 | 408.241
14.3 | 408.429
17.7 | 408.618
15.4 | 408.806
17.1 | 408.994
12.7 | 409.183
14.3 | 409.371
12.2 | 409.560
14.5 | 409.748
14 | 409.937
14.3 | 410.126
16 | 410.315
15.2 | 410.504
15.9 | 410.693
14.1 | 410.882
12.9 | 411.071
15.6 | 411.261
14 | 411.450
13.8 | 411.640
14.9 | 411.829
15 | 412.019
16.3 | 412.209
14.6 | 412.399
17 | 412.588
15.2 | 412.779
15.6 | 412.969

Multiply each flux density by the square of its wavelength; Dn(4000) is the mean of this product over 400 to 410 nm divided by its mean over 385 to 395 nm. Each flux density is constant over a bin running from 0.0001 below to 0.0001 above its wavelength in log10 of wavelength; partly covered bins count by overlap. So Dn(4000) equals 1.26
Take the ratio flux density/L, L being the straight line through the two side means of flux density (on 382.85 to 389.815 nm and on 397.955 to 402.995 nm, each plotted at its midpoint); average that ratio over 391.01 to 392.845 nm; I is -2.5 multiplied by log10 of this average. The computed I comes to 0.05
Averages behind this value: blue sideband 11.9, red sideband 14.1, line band 12.2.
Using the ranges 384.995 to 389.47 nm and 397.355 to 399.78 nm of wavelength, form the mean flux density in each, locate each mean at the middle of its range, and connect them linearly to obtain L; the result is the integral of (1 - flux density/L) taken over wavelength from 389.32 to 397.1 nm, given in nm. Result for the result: 0.33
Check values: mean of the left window 12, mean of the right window 14.4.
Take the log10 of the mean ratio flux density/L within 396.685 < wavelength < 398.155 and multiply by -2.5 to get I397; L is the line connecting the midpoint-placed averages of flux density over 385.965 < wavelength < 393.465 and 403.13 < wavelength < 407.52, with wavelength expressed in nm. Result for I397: -0.03 mag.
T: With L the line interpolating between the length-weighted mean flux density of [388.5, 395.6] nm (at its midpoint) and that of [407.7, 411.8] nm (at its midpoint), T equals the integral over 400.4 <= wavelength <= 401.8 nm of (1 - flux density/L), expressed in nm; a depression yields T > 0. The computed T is -0.07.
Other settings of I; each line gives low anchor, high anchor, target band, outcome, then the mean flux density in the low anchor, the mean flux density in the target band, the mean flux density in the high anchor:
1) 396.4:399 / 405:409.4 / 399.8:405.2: 0.03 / 13.9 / 14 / 14.9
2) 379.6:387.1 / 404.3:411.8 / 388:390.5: 0.12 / 12.1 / 11.4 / 14.8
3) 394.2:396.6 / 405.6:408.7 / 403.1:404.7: 0.08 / 13.6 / 13.6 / 15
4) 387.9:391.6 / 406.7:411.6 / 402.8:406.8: -0.03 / 11.6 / 14.4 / 14.7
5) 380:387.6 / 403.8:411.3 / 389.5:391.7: 0.06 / 12.1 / 12.2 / 14.8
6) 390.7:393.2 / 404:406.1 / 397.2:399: -0.06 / 12.5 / 14.5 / 15.1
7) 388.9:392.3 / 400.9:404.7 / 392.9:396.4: -0.07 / 11.8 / 13.3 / 13.9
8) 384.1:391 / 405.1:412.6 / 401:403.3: 0.00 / 12.1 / 14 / 14.8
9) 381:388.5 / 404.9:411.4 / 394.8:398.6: -0.01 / 12.1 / 13.6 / 14.8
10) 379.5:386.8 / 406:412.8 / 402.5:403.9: 0.09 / 12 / 13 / 14.9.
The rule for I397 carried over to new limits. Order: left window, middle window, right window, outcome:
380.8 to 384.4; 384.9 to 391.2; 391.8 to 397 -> 0.039 mag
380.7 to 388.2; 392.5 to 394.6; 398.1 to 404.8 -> 0.013 mag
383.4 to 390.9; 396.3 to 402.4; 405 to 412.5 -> -0.020 mag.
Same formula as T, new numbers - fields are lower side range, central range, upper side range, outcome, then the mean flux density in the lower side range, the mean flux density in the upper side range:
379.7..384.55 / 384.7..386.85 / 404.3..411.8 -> -0.01 nm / 11.9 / 14.8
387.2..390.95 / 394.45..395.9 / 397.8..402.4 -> -0.10 nm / 11.8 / 14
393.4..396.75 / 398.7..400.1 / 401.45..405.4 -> -0.03 nm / 13.3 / 14.1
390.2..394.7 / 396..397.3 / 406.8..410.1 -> 0.06 nm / 12.8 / 14.7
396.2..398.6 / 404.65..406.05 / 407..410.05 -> -0.05 nm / 13.5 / 14.8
